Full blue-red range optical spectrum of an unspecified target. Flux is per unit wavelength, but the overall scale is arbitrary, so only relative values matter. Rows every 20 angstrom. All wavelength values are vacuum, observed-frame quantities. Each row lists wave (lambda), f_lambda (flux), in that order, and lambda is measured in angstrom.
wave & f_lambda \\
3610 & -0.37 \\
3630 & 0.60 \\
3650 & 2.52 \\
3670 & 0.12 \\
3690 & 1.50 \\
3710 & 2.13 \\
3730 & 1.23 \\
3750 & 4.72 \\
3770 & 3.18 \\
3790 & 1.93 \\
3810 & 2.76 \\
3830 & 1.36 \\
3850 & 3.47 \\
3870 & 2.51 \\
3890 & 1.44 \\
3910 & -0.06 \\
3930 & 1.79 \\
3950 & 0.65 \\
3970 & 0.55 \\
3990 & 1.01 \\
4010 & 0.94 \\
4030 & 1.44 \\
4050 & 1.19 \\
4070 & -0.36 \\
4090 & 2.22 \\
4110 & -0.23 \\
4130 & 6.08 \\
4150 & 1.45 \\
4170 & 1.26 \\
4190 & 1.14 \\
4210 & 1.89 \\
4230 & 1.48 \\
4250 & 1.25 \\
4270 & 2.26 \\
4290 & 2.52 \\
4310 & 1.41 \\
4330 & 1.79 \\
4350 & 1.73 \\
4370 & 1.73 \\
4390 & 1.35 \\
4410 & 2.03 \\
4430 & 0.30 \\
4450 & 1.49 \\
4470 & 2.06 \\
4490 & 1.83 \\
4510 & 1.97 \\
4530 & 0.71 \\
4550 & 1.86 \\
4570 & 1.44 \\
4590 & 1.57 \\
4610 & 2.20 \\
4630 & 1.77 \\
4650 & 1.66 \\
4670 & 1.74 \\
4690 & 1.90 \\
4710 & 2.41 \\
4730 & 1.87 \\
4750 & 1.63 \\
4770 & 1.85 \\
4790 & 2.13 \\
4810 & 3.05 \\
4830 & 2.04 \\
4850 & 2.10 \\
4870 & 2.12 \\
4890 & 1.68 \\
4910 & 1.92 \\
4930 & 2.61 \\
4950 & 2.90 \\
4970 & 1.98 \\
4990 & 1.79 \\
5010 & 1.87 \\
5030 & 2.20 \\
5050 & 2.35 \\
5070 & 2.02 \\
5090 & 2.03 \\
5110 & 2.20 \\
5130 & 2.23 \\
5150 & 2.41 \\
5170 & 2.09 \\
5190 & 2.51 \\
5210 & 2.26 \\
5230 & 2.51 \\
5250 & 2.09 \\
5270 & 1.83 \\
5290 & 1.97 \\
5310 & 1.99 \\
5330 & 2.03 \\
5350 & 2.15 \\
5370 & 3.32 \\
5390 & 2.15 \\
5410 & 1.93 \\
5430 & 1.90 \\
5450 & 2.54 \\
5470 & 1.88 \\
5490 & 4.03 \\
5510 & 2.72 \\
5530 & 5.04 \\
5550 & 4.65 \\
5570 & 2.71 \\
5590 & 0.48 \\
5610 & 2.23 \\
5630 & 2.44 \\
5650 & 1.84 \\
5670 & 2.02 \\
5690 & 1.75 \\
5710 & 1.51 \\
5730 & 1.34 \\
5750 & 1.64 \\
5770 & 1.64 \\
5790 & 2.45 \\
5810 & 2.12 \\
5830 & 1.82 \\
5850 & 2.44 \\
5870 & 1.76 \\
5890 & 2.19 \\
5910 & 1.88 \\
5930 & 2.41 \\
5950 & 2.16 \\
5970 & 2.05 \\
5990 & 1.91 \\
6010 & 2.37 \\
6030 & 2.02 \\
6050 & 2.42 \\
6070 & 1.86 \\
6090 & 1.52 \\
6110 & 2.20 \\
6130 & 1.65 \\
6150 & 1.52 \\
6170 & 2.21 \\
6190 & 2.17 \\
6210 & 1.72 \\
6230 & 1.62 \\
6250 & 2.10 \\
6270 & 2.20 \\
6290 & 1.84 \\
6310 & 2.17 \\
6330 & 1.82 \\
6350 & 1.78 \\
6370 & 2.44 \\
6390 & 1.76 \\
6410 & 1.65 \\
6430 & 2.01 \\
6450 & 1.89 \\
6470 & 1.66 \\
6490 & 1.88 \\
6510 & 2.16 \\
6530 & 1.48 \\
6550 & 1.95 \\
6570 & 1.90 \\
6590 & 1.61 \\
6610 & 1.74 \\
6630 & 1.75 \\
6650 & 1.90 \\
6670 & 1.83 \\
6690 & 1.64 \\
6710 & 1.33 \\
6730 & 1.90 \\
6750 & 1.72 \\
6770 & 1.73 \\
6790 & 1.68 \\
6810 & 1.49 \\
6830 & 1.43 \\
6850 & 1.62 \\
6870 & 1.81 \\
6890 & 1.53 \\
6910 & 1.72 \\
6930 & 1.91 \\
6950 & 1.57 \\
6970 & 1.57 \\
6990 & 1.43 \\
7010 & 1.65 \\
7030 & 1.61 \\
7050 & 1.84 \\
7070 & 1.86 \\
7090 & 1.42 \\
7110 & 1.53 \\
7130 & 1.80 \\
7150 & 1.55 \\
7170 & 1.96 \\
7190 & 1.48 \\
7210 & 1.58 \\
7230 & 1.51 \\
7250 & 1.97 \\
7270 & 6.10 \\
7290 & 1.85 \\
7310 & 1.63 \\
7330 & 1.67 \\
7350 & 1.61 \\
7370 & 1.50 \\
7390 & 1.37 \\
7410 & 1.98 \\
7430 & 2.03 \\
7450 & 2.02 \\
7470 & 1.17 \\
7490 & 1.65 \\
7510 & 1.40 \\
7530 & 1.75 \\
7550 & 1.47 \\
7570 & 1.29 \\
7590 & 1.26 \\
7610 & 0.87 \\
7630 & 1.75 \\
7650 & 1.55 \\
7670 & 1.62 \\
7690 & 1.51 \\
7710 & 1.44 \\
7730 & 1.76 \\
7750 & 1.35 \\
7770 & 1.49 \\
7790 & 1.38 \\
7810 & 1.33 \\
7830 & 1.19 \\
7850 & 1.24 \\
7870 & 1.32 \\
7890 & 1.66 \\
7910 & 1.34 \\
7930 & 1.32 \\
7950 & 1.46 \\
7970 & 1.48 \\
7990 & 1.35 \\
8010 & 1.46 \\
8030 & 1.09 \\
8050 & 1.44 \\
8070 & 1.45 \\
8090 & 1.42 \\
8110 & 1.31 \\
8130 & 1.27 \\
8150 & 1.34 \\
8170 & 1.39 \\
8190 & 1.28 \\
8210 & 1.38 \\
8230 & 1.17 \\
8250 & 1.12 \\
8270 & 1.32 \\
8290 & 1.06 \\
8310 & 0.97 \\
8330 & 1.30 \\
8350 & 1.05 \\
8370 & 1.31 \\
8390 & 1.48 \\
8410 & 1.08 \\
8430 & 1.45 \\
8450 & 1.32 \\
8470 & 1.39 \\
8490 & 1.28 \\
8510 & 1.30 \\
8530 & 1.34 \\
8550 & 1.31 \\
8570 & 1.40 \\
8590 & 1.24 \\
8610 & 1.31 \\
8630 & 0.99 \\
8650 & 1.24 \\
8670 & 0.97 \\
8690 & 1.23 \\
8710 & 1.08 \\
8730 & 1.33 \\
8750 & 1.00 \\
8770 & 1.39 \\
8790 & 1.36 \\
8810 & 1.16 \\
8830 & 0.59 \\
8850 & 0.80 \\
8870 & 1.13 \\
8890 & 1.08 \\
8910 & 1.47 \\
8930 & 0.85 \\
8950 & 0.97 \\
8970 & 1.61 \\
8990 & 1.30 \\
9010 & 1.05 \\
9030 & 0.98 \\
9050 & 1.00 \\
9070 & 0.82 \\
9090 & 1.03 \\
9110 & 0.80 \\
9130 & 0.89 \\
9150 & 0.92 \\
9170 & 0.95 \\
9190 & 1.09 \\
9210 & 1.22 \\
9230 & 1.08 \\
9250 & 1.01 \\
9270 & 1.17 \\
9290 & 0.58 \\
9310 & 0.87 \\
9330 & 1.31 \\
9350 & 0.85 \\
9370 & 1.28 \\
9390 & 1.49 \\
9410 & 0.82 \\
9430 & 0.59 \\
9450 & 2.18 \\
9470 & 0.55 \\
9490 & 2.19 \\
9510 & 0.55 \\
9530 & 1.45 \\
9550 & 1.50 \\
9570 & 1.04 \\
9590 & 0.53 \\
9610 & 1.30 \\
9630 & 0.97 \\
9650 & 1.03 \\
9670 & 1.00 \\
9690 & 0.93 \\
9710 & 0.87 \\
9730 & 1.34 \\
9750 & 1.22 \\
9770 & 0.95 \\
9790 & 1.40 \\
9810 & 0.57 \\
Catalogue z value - 0.11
